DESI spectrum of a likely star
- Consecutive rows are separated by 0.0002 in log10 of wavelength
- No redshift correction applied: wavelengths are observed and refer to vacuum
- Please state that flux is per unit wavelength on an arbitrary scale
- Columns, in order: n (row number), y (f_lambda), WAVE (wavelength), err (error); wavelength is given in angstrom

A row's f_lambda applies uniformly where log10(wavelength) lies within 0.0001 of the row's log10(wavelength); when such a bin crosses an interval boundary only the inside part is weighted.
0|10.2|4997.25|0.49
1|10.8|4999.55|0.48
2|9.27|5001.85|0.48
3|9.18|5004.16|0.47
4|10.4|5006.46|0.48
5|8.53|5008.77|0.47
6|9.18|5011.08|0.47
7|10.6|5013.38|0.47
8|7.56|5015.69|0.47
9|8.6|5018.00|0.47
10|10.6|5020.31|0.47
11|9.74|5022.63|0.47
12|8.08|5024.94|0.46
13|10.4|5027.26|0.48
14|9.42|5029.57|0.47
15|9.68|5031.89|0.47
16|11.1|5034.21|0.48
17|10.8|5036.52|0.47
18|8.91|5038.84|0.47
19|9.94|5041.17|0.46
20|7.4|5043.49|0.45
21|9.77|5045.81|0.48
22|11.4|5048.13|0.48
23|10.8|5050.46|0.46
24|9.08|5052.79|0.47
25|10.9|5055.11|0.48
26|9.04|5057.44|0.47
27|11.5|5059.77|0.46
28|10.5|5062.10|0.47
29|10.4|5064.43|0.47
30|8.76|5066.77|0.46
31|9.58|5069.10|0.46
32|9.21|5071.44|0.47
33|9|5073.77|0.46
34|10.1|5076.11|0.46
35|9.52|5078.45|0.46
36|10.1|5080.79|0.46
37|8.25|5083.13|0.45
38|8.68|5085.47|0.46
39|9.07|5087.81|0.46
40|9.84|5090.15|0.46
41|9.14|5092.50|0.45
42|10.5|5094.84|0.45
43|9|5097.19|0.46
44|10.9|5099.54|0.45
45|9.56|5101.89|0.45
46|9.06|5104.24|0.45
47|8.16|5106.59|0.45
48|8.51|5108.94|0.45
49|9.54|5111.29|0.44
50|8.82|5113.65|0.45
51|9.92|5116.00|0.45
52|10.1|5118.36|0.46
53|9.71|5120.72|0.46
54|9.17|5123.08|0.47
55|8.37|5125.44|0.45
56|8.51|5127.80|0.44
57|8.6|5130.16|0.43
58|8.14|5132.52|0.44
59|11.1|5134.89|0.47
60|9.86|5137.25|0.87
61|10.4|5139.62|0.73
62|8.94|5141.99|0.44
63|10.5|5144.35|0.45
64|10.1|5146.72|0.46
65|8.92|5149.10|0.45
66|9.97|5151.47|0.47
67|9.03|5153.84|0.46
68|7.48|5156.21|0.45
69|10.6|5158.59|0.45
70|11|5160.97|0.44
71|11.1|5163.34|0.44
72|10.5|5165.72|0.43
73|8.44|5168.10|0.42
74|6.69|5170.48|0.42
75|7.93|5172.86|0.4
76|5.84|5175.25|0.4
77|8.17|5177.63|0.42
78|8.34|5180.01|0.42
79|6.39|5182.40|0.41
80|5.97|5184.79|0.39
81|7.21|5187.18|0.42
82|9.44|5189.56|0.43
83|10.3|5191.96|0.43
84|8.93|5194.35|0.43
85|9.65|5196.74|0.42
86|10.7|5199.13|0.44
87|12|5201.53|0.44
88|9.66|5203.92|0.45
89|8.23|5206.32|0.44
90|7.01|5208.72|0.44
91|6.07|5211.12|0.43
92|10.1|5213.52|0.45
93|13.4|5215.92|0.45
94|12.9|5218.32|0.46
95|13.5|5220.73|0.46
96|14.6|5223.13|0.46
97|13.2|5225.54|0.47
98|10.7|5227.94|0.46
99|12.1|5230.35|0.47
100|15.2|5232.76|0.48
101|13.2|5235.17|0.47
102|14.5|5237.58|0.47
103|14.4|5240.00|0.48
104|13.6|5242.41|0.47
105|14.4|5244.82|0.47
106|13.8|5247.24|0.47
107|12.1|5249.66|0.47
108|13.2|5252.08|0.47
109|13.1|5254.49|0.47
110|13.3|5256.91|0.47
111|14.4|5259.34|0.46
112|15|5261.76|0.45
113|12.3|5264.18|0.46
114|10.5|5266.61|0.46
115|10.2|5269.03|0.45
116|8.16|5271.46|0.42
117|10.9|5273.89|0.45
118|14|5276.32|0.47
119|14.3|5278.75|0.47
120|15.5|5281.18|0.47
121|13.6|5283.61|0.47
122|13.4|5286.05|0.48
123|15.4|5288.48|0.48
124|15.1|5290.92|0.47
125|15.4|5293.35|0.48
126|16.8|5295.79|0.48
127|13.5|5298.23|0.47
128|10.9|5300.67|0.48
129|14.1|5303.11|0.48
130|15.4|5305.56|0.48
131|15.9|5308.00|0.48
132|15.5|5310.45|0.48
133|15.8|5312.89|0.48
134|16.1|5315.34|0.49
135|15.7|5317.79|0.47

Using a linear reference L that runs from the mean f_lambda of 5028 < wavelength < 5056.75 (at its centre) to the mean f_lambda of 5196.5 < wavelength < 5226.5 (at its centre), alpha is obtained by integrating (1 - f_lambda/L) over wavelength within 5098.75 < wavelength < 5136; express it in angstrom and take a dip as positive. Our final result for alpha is 4.0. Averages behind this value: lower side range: 9.93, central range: 9.24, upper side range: 10.9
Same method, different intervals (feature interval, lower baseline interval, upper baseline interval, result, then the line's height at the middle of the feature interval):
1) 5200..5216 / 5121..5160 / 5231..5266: 3.72 angstrom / 12.1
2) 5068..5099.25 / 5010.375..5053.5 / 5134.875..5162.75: 0.93 angstrom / 9.71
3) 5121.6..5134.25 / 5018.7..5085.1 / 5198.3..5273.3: 2.40 angstrom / 10.7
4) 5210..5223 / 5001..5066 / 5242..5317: 1.25 angstrom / 12.7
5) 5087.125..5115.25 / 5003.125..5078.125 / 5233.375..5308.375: 3.54 angstrom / 10.7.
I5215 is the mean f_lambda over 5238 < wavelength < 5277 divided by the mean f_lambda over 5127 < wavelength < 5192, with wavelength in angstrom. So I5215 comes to 1.4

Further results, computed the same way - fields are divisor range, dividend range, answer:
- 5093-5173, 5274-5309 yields 1.53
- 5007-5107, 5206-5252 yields 1.29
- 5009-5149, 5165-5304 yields 1.22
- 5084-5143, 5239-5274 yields 1.36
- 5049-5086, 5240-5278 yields 1.30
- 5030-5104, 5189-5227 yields 1.09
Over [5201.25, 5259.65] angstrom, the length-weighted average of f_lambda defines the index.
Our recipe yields 12.3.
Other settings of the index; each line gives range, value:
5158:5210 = 8.8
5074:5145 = 9.39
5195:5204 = 10.5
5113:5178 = 9.23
